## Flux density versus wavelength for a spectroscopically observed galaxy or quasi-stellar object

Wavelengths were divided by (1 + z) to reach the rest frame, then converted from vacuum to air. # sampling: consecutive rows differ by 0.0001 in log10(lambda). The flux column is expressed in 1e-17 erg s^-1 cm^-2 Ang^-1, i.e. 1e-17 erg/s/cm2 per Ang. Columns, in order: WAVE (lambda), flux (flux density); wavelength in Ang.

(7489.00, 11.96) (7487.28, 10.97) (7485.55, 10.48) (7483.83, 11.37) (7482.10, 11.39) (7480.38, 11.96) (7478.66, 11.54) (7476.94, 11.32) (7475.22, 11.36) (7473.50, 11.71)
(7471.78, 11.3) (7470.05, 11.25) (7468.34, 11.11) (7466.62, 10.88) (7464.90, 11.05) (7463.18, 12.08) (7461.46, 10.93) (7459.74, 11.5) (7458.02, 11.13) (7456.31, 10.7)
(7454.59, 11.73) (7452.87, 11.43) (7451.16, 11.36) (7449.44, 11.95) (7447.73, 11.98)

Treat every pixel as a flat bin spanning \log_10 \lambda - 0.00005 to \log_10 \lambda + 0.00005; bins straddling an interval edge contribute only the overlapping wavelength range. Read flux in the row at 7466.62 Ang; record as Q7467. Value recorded 10.88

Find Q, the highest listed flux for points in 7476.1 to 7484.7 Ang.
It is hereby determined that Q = 11.96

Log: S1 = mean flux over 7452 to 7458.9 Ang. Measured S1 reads 11.3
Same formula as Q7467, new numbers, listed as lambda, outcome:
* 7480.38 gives 11.96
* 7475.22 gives 11.36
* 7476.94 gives 11.32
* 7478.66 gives 11.54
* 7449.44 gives 11.95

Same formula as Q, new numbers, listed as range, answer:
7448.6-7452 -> 11.95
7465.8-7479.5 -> 11.71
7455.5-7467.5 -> 12.08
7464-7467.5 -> 11.05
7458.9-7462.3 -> 11.5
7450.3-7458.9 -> 11.73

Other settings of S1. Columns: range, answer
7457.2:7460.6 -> 11.3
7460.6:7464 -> 11.5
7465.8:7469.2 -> 11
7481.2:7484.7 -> 11.4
